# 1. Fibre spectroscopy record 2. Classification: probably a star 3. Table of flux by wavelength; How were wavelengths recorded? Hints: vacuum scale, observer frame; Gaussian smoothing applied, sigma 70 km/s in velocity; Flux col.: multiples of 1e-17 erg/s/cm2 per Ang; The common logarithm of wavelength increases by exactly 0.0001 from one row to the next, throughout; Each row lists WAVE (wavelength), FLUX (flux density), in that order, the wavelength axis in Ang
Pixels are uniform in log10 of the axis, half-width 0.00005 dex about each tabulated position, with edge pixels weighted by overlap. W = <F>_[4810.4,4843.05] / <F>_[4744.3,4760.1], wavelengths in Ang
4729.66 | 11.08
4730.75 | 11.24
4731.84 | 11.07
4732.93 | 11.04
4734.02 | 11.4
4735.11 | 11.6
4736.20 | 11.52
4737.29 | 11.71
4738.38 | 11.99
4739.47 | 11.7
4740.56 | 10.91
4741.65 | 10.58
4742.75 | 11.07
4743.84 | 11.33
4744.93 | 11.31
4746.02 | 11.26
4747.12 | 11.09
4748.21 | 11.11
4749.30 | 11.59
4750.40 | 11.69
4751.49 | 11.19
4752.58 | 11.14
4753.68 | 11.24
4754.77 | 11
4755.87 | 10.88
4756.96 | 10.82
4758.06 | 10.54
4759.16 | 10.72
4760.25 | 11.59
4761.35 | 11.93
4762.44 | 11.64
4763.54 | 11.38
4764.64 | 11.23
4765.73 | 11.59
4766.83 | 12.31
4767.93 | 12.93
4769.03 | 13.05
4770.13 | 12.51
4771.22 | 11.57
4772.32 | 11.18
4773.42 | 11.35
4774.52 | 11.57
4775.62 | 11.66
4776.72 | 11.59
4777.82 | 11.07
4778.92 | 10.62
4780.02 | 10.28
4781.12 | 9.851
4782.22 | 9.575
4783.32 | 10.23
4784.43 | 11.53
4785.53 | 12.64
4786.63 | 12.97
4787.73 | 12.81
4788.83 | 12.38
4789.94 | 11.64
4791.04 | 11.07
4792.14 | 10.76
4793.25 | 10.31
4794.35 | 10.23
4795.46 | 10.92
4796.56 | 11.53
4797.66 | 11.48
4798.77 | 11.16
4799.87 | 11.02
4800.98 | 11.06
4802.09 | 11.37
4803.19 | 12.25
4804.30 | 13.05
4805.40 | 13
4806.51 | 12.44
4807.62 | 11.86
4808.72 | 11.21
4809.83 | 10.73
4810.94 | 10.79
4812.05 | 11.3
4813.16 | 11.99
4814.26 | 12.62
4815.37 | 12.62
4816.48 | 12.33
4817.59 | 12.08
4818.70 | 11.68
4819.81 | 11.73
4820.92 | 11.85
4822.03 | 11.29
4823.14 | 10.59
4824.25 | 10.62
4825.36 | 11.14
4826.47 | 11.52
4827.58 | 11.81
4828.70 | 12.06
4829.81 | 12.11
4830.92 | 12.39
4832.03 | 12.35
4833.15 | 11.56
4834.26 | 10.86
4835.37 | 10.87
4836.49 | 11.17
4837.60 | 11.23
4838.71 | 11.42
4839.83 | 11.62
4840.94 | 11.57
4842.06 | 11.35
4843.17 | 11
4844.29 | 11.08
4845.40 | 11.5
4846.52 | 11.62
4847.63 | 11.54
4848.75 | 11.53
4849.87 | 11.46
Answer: 1.04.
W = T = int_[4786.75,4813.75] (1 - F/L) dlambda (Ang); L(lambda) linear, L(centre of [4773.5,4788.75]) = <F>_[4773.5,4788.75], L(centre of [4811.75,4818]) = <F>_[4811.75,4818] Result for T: 0.61 Ang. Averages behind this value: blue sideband 11.3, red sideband 12.2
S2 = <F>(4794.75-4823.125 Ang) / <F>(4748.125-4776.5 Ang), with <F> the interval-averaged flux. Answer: 1.02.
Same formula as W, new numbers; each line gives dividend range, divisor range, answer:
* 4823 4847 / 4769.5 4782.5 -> 1.03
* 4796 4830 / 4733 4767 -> 1.03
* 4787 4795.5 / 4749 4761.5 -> 1.01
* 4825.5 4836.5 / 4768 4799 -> 1.03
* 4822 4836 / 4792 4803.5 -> 1.04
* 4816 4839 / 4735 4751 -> 1.02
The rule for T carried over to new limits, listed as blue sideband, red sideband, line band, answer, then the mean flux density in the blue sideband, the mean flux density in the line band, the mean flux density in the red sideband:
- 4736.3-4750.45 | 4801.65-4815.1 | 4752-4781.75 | 0.42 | 11.3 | 11.4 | 11.9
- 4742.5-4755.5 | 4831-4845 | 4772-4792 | -0.04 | 11.3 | 11.3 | 11.4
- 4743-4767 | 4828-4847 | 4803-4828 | -0.66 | 11.3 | 11.8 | 11.5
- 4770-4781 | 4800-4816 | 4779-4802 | 0.72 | 11.2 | 11.2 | 11.9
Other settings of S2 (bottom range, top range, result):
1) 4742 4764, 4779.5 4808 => 1.02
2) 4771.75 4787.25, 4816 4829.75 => 1.04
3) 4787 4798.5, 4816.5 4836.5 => 1.02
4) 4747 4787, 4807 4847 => 1.02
